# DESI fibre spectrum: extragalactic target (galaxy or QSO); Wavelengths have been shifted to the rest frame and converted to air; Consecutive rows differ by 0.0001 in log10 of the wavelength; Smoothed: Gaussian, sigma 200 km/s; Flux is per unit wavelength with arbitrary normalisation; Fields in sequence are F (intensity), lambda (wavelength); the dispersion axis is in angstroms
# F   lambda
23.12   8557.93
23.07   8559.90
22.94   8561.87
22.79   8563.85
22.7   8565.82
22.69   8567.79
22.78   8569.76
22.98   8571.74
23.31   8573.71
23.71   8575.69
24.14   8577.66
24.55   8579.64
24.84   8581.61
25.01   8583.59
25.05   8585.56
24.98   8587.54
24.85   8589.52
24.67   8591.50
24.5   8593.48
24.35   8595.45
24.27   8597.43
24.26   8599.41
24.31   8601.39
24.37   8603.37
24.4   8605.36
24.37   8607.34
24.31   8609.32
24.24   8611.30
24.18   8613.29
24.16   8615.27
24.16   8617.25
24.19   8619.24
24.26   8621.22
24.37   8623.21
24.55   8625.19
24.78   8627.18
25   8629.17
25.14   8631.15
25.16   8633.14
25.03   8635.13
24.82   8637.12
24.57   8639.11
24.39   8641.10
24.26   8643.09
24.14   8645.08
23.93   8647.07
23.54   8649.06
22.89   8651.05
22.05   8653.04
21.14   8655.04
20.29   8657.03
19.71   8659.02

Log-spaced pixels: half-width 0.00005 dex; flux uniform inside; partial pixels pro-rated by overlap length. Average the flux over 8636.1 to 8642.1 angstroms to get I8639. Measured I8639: 24.6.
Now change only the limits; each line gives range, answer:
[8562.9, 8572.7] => 22.8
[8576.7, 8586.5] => 24.7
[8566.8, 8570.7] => 22.8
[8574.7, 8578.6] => 23.9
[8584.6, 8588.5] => 25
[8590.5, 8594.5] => 24.6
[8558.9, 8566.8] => 22.9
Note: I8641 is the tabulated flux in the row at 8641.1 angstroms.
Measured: 24.39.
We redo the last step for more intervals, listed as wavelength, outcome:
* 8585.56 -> 25.05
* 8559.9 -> 23.07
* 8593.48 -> 24.5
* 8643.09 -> 24.26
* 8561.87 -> 22.94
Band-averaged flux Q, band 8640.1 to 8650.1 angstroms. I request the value 24.1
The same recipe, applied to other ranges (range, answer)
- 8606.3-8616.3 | 24.3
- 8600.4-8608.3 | 24.3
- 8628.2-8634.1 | 25.1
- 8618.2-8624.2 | 24.3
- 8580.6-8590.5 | 25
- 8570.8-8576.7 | 23.4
